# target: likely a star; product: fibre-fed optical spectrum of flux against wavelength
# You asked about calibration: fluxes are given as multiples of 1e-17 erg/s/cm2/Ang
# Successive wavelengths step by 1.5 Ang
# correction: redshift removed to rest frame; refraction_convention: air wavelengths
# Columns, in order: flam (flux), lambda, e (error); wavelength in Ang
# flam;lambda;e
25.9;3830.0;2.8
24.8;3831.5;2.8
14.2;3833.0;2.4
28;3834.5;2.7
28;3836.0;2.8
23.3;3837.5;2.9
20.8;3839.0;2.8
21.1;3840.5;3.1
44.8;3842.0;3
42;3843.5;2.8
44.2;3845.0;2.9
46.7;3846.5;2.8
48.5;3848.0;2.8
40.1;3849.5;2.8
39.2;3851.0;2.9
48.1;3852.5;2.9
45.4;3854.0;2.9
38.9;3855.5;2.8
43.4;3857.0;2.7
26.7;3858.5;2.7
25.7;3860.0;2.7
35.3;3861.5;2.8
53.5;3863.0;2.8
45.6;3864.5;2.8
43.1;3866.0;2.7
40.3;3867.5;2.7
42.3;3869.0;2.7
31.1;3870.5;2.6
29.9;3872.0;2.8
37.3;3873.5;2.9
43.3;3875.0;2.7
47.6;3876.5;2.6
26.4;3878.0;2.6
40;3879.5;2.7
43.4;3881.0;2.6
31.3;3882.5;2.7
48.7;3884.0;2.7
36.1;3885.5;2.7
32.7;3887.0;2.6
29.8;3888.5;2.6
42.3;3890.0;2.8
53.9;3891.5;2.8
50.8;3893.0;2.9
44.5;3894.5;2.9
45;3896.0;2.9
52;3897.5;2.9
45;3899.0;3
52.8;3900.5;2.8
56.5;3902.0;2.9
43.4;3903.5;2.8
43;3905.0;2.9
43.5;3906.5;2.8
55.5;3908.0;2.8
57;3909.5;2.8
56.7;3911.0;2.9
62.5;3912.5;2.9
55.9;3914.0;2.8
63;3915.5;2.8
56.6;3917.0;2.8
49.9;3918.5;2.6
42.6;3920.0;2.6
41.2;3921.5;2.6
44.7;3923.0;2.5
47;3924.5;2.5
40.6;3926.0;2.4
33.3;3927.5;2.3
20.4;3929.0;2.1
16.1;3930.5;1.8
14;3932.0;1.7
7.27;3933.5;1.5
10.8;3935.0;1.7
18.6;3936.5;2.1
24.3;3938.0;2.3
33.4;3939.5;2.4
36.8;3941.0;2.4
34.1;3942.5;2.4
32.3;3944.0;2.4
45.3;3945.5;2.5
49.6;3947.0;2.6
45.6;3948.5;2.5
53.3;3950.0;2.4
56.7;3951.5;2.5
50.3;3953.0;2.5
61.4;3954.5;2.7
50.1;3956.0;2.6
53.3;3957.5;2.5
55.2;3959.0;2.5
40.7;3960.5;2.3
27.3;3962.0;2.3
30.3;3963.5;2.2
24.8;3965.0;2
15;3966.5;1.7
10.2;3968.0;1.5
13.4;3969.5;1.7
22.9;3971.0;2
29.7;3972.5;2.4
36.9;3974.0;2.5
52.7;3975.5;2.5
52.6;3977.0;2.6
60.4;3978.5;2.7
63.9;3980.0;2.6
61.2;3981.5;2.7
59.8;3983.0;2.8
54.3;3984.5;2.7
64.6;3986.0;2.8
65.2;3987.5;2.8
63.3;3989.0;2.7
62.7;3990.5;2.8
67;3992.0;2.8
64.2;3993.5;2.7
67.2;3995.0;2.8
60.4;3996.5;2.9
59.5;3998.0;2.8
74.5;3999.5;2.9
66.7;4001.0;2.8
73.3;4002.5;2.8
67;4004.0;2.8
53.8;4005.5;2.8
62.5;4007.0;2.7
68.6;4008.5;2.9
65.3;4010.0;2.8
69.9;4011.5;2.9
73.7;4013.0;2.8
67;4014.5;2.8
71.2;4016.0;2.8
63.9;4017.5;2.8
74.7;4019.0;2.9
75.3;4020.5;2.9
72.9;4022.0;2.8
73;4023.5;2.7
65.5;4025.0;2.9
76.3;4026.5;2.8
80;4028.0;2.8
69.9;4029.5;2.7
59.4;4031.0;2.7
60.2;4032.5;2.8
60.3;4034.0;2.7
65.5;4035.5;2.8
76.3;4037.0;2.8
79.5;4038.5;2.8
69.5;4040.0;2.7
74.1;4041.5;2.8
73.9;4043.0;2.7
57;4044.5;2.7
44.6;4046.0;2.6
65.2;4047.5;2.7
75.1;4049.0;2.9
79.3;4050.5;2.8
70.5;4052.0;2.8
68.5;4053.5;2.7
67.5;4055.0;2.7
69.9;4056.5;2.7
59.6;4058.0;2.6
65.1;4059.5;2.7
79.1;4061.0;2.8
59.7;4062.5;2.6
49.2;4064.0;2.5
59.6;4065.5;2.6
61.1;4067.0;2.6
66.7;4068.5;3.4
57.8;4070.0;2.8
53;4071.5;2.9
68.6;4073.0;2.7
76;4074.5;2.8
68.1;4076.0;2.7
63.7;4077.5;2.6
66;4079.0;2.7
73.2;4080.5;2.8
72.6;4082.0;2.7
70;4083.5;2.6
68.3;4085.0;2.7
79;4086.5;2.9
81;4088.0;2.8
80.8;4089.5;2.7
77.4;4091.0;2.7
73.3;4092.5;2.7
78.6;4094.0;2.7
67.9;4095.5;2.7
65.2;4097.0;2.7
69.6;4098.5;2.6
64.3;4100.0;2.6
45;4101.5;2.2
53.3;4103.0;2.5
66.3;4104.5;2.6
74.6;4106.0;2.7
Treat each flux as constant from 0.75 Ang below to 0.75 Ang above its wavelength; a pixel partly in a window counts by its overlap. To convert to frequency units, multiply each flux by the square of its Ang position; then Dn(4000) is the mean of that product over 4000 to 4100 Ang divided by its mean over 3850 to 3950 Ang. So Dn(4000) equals 1.82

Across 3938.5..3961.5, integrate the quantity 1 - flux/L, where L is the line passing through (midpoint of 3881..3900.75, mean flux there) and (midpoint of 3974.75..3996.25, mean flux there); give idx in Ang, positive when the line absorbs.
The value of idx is 3.6 Ang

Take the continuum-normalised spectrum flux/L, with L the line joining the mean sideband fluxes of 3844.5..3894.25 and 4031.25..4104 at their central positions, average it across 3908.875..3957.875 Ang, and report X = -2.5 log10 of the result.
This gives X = 0.18 mag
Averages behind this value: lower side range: 40.4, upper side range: 67.2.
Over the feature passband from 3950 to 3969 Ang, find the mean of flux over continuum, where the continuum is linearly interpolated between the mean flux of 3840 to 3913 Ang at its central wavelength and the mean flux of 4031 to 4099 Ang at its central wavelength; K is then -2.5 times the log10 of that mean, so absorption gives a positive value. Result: 0.32 mag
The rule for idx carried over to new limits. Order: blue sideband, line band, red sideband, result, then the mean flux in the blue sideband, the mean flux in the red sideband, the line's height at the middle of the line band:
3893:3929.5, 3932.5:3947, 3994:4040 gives 7.0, 48.3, 68.4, 53.7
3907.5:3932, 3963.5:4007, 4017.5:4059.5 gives 5.0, 45.4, 68.9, 58.3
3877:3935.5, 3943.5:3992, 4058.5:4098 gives 5.1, 42.1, 68.5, 51.5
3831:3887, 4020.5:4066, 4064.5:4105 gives -4.3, 37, 67.5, 61.9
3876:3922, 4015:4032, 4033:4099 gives -2.2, 46.8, 68.3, 62.8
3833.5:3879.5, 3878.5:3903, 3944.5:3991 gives -2.2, 37.6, 46.1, 40.2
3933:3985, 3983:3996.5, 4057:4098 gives -4.7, 39.4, 68.2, 46.8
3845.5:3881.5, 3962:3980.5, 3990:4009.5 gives 8.2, 40.1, 65.2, 60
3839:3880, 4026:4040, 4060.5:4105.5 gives -2.0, 39.3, 67.1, 60.9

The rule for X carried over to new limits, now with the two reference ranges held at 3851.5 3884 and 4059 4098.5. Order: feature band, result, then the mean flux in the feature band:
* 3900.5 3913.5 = -0.17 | 52.4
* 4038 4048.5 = -0.04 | 66.2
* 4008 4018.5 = -0.16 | 68.7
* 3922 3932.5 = 0.44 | 31.5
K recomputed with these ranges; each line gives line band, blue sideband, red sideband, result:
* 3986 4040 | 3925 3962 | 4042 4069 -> -0.24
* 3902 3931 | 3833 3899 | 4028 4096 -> -0.01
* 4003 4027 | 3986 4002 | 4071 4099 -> -0.03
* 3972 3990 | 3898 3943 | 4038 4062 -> -0.04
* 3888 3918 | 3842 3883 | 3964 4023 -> -0.12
